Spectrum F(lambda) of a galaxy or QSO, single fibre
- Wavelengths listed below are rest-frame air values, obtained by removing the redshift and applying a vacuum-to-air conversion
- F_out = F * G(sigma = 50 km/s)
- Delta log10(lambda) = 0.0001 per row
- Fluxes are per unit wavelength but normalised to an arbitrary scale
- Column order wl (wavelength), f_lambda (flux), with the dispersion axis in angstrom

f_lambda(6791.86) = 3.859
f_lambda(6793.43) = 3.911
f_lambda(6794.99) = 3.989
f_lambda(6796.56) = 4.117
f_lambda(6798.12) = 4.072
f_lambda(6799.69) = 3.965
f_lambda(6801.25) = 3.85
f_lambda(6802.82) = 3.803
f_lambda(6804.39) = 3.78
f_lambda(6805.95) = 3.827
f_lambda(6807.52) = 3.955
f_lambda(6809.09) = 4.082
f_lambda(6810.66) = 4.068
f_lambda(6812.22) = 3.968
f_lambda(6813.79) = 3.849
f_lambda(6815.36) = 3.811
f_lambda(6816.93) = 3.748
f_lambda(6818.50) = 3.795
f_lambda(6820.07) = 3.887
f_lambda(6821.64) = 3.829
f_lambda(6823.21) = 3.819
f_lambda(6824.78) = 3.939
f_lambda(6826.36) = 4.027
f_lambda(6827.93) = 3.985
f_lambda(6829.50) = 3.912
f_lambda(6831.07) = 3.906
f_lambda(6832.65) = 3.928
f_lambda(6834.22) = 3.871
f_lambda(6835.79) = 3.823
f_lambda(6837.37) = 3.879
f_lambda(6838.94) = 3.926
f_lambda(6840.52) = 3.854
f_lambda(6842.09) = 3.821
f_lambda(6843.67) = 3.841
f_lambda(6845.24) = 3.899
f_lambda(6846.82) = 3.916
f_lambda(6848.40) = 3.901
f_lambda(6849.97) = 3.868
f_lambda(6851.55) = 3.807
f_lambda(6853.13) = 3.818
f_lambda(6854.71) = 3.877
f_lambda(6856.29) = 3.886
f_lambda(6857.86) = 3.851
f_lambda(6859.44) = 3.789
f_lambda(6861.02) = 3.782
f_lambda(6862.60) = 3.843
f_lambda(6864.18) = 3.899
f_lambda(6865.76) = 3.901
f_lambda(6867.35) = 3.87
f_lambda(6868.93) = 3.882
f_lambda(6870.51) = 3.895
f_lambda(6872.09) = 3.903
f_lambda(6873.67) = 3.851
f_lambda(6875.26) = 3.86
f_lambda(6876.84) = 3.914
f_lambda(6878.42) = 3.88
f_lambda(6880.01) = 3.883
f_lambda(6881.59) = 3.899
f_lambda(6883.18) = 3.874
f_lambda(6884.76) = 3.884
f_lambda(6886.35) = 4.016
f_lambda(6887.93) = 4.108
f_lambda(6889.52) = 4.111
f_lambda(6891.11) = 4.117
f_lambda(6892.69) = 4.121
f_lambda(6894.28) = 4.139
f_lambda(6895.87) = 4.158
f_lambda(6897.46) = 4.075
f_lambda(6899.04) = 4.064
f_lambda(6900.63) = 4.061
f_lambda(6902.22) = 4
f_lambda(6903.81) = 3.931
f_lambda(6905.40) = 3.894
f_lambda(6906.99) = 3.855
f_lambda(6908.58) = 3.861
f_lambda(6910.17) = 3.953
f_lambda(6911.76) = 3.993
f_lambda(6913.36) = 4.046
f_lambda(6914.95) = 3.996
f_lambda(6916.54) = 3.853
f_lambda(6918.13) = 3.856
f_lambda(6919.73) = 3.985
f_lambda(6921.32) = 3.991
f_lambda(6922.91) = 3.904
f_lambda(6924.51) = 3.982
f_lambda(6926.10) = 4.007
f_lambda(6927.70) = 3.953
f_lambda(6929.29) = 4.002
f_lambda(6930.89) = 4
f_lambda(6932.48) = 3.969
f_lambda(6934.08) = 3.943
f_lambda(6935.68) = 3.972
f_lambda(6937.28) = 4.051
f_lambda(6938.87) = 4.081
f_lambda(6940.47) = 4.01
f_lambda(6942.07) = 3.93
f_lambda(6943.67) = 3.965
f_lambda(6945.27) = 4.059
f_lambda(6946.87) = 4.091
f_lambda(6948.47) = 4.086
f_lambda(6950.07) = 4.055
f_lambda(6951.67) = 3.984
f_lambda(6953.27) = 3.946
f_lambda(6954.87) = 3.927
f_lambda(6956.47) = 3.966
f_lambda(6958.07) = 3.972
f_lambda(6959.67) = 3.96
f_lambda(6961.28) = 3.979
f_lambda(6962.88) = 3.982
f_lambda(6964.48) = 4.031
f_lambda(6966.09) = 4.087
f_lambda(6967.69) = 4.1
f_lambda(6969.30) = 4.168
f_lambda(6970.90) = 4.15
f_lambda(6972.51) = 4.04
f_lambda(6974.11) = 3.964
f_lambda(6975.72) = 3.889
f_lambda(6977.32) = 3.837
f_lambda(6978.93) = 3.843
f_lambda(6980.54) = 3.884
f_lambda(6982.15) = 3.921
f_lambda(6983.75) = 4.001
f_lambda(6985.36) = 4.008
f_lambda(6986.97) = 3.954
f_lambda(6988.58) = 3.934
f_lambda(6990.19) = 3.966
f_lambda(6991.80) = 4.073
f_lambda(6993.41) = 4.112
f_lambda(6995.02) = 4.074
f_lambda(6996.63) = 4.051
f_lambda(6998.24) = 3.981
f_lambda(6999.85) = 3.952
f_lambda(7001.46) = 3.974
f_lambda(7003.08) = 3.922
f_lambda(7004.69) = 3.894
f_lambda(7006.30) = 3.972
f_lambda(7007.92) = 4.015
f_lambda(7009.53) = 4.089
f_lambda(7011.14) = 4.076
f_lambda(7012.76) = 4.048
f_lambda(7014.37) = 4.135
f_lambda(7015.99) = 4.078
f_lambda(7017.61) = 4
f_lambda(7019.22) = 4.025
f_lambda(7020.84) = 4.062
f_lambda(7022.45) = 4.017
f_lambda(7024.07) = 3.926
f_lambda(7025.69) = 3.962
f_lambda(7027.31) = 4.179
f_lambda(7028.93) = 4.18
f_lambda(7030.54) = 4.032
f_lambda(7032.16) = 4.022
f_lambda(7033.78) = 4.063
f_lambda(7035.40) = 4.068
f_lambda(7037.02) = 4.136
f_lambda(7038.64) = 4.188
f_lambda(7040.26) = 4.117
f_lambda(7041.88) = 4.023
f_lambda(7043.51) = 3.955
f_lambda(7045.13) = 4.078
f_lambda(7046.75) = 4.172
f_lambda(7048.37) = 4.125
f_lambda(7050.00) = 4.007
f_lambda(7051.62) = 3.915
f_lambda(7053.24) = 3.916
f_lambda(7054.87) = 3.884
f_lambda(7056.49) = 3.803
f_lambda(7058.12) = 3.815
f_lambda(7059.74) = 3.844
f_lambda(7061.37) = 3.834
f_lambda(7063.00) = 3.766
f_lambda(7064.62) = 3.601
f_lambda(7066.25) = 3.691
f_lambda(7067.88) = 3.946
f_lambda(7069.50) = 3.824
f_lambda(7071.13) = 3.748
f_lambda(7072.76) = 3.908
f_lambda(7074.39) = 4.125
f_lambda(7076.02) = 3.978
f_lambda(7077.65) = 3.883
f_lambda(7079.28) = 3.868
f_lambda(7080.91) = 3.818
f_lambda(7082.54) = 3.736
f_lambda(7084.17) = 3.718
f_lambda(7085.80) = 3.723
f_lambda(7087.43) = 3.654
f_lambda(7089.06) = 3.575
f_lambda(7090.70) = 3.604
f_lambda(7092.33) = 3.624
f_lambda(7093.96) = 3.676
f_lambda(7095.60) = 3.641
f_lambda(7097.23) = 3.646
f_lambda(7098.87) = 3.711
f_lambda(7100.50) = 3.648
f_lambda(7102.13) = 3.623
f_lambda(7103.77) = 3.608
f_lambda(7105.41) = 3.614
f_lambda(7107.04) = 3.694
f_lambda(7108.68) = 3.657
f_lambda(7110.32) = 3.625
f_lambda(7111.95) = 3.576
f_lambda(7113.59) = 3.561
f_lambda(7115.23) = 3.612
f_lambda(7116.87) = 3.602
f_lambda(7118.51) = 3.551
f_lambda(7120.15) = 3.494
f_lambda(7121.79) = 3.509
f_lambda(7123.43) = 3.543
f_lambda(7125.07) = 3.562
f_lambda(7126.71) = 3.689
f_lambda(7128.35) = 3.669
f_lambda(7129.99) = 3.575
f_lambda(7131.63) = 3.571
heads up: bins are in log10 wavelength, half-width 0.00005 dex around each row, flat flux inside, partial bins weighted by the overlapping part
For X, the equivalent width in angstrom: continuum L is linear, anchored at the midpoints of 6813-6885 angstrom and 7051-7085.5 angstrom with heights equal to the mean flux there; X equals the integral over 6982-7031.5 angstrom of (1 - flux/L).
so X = -2.2 angstrom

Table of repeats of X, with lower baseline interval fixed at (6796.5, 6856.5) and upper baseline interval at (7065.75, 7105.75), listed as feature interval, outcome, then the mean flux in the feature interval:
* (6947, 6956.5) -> -0.45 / 4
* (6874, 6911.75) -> -1.26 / 3.98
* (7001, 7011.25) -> -0.53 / 3.99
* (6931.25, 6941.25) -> -0.45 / 4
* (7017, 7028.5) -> -0.76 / 4.03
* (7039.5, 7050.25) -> -0.86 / 4.07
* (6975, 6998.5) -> -1.03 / 3.97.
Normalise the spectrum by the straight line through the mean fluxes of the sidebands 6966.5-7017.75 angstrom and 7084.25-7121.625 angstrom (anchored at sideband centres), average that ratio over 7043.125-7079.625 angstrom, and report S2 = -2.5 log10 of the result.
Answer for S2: -0.04 mag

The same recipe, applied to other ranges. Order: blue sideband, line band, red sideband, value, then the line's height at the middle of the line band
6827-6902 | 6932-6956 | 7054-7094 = -0.04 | 3.87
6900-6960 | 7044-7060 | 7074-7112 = -0.05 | 3.78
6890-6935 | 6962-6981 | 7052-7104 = -0.02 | 3.91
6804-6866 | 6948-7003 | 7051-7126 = -0.06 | 3.79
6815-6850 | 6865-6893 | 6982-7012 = -0.01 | 3.91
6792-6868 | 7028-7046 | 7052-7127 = -0.09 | 3.75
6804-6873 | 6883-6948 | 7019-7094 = -0.03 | 3.89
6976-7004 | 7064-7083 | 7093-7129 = -0.04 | 3.72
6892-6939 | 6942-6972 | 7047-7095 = -0.02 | 3.94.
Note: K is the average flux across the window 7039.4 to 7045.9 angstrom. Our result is 4.04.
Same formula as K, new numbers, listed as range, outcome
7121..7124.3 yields 3.53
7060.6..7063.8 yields 3.8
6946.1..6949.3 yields 4.09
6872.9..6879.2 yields 3.88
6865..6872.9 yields 3.89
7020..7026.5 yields 3.99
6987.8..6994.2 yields 4.02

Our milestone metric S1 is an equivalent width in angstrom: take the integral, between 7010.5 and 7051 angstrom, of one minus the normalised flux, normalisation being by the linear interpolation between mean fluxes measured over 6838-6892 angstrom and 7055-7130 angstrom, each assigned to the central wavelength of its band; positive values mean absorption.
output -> -3.36 angstrom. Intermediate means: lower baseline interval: 3.9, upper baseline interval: 3.7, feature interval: 4.07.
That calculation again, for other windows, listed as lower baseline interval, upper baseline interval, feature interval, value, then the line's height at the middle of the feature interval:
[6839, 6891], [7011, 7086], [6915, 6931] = -0.2 angstrom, 3.91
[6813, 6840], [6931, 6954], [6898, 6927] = 0.1 angstrom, 3.98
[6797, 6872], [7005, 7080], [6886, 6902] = -0.8 angstrom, 3.91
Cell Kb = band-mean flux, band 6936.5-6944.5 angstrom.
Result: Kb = 4.01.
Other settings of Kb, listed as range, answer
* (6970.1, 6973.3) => 4.09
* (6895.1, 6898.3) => 4.12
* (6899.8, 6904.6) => 4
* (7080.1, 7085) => 3.76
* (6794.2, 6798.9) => 4.06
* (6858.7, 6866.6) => 3.84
